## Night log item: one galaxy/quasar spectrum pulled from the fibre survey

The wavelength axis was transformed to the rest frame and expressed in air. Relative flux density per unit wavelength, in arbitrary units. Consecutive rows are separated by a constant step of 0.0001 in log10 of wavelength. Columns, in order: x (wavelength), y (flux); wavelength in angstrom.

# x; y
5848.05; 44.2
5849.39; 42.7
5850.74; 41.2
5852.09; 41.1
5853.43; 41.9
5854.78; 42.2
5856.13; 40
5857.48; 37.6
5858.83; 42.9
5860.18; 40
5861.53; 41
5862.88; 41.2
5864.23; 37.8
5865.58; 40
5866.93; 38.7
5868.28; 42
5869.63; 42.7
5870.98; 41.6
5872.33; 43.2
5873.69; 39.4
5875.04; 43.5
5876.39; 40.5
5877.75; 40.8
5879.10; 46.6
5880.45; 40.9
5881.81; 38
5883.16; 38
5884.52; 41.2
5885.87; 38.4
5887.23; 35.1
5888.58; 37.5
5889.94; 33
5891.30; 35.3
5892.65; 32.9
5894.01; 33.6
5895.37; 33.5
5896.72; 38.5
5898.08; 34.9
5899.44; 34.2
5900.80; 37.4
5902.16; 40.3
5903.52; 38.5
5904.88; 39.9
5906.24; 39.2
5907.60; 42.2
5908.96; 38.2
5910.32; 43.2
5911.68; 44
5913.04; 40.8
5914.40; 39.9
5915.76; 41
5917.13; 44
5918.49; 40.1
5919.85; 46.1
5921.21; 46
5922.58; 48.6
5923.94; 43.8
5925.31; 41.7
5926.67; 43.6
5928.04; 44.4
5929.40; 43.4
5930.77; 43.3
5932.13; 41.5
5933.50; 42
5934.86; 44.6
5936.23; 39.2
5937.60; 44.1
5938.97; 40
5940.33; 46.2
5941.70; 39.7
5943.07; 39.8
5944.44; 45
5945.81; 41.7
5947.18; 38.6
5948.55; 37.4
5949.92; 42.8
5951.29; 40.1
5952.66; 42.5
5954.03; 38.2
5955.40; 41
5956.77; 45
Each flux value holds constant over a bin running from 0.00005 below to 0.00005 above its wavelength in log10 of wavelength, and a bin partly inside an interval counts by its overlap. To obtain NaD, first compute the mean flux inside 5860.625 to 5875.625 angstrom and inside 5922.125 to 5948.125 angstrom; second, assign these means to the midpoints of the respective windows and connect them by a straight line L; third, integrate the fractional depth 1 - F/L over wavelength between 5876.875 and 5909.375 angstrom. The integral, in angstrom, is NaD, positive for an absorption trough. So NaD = 2.91 angstrom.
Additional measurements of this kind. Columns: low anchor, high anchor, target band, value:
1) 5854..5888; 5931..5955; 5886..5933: 1.18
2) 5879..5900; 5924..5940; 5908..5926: -1.02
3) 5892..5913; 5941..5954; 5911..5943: -2.74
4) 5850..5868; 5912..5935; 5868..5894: 1.30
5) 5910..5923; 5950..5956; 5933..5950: -0.03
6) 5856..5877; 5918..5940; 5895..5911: 1.46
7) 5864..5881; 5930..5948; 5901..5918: 0.37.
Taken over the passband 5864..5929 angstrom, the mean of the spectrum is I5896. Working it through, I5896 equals 40.1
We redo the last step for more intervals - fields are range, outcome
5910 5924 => 43.4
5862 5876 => 41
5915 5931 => 43.8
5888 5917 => 38.1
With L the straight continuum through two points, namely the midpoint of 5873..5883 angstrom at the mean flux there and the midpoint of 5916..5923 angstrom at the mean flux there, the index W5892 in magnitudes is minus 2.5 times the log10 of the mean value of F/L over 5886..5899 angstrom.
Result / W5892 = 0.21 mag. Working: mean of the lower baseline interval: 41.2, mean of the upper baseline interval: 44.5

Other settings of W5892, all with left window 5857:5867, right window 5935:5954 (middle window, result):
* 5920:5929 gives -0.10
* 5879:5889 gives 0.03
